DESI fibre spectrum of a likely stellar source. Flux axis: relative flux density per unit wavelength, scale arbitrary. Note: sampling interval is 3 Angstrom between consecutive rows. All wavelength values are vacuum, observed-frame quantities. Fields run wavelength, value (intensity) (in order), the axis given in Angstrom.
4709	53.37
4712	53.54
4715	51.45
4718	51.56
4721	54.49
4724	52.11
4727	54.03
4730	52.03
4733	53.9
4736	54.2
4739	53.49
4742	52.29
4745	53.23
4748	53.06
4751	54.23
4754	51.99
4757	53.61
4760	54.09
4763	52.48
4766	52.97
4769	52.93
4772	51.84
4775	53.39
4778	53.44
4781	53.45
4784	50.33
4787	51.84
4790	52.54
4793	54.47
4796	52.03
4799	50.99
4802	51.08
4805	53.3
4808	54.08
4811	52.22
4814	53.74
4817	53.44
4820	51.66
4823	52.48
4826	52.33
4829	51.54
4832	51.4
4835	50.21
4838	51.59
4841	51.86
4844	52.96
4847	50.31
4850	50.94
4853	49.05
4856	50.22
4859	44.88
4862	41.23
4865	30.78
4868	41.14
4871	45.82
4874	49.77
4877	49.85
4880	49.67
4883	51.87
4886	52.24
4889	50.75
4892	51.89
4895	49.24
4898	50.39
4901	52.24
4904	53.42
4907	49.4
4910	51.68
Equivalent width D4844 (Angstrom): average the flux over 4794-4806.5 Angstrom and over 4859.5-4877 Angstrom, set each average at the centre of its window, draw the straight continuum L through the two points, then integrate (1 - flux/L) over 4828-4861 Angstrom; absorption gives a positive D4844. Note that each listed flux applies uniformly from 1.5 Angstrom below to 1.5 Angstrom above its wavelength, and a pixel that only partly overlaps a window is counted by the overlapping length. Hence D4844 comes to -3.2 Angstrom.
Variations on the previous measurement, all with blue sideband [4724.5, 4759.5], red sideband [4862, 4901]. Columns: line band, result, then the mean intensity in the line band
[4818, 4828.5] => -0.45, 52.2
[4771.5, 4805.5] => -0.64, 52.4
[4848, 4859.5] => -0.09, 49.2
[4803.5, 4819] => -0.86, 53.3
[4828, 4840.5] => -0.41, 51.2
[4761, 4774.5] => -0.11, 52.7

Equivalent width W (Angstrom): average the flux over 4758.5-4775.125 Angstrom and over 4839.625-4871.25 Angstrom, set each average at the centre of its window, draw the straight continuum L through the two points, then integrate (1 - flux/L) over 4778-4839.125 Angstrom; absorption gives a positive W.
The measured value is -3.08 Angstrom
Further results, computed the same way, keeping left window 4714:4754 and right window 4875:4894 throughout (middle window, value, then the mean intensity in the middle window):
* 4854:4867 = 2.35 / 42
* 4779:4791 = 0.06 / 52.1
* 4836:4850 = 0.00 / 51.5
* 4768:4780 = -0.10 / 52.9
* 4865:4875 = 1.57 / 43.1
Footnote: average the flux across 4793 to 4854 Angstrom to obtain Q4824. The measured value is 51.9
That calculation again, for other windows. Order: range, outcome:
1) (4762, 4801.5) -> 52.5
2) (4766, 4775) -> 52.6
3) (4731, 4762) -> 53.4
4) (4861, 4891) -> 46.5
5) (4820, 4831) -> 52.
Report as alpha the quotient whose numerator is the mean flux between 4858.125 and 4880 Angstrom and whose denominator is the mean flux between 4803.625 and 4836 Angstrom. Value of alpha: 0.83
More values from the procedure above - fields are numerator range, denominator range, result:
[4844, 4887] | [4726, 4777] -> 0.89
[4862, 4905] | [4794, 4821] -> 0.92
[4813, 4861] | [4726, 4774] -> 0.96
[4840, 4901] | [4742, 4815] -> 0.92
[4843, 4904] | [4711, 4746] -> 0.91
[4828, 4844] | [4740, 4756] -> 0.97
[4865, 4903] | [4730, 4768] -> 0.92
